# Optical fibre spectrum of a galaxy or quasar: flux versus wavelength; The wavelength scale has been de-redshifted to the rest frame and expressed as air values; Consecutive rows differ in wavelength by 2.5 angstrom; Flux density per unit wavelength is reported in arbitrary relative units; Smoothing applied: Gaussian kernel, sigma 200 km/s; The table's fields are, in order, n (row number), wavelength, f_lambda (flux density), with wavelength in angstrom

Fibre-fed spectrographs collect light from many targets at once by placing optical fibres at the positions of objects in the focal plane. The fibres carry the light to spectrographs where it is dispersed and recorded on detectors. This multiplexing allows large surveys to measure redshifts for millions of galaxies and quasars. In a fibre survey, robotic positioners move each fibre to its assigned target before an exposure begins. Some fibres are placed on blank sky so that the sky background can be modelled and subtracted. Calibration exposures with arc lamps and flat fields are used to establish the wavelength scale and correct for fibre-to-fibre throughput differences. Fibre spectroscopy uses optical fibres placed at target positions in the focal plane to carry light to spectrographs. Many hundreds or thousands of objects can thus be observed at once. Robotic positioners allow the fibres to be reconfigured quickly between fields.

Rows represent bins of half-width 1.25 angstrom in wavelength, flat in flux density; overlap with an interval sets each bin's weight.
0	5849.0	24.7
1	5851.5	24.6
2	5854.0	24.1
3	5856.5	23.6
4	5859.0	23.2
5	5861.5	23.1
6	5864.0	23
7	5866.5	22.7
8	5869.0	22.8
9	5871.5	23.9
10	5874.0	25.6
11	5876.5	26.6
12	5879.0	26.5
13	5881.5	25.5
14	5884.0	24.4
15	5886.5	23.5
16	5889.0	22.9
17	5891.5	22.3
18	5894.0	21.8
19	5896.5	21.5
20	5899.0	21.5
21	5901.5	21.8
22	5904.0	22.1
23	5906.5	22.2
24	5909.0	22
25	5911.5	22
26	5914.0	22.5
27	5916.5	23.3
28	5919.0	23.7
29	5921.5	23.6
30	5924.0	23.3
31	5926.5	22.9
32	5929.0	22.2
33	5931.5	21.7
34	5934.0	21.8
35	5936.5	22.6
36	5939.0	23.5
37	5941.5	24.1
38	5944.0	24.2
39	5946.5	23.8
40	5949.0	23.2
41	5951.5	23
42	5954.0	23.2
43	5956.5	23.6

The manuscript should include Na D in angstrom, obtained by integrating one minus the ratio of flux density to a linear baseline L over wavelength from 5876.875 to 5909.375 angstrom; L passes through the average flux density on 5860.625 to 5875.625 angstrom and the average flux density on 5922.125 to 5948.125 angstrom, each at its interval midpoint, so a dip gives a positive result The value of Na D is 0.5 angstrom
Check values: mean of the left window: 23.6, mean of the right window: 23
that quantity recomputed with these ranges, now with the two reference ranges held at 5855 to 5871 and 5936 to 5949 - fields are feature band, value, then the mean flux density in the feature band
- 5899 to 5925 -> 1.0 angstrom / 22.6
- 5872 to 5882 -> -1.2 angstrom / 25.9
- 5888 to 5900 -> 0.7 angstrom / 22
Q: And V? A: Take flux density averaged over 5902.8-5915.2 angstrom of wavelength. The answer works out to 22.2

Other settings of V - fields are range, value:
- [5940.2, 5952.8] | 23.7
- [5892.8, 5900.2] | 21.6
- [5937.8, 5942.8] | 23.8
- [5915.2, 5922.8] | 23.5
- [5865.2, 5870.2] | 22.8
